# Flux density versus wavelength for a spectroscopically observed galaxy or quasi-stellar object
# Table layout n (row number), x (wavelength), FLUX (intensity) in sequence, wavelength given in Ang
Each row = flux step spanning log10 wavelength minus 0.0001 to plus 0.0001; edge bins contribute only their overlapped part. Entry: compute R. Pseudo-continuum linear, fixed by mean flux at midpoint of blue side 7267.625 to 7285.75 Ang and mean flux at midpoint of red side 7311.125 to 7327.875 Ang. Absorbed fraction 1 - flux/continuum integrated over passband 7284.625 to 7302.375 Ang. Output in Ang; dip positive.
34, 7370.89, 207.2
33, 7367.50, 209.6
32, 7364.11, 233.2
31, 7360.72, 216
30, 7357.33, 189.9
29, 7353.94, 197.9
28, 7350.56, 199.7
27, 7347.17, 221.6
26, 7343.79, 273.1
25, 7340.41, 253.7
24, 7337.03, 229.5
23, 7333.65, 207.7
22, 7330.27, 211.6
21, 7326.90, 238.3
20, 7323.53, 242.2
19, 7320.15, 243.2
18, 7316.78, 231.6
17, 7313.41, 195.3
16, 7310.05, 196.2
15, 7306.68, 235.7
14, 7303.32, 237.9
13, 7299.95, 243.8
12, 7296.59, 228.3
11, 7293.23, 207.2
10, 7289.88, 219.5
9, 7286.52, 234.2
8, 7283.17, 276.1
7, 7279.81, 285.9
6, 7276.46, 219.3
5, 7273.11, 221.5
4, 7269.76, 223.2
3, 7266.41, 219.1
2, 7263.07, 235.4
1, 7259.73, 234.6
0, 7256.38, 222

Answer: 0.8 Ang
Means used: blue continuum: 244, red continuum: 229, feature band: 228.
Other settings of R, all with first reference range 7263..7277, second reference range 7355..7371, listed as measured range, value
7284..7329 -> -2.0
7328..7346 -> -1.7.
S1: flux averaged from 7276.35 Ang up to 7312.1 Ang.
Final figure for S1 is 235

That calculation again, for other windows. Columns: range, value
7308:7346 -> 229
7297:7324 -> 228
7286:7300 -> 224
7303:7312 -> 220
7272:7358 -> 229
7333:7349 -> 239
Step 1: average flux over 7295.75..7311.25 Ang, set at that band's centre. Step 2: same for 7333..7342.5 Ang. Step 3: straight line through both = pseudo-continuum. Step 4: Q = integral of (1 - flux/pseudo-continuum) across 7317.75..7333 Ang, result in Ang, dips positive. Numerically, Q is 0.0 Ang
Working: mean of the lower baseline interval 229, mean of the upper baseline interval 235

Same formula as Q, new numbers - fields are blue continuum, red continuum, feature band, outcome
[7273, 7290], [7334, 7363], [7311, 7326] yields 0.39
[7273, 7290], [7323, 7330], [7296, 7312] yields 0.85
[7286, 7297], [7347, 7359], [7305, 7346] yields -4.13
